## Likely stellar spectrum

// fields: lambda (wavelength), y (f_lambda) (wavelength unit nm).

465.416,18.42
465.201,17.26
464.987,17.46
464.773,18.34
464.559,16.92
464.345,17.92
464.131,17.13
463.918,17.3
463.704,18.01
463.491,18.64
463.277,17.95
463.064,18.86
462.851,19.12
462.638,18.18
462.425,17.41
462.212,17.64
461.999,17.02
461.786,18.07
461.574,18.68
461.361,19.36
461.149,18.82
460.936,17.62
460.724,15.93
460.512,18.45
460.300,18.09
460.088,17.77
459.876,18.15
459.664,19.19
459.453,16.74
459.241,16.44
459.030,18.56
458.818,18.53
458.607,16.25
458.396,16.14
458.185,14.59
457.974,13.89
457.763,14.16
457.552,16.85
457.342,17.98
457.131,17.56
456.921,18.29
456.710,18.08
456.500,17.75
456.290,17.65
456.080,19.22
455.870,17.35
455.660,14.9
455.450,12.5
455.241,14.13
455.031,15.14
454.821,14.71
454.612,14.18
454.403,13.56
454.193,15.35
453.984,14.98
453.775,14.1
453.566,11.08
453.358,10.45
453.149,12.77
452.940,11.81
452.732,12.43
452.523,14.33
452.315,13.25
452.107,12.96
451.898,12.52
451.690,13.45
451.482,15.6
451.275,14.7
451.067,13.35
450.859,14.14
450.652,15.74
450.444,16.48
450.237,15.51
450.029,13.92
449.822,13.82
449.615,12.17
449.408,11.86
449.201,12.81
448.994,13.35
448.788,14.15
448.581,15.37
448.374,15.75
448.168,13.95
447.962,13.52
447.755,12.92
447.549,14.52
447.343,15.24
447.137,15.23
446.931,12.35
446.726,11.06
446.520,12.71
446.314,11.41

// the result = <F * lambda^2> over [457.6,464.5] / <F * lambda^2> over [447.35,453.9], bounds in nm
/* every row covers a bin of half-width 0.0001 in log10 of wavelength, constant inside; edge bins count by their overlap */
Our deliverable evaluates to 1.3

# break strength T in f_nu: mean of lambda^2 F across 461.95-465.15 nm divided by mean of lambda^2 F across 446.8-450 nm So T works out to 1.39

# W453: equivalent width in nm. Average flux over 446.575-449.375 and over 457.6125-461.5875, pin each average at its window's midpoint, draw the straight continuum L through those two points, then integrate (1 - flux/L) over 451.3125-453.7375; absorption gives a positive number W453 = 0.36 nm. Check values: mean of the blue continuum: 13.8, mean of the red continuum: 17.2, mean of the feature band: 12.9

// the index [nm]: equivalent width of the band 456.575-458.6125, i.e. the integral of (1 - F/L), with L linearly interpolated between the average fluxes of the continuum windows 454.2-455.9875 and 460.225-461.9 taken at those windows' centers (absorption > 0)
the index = -0.04 nm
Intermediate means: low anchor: 14.6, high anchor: 18.1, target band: 16.4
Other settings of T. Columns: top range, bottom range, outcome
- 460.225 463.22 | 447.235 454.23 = 1.38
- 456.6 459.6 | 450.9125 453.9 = 1.31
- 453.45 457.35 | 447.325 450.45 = 1.15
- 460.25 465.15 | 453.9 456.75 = 1.19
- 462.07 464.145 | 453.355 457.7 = 1.19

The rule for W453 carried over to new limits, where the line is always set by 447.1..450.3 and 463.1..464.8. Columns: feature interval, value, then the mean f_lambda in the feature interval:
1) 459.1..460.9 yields -0.09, 17.6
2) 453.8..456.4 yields 0.05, 15.3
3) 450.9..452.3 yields 0.09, 13.7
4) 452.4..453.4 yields 0.17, 12.5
